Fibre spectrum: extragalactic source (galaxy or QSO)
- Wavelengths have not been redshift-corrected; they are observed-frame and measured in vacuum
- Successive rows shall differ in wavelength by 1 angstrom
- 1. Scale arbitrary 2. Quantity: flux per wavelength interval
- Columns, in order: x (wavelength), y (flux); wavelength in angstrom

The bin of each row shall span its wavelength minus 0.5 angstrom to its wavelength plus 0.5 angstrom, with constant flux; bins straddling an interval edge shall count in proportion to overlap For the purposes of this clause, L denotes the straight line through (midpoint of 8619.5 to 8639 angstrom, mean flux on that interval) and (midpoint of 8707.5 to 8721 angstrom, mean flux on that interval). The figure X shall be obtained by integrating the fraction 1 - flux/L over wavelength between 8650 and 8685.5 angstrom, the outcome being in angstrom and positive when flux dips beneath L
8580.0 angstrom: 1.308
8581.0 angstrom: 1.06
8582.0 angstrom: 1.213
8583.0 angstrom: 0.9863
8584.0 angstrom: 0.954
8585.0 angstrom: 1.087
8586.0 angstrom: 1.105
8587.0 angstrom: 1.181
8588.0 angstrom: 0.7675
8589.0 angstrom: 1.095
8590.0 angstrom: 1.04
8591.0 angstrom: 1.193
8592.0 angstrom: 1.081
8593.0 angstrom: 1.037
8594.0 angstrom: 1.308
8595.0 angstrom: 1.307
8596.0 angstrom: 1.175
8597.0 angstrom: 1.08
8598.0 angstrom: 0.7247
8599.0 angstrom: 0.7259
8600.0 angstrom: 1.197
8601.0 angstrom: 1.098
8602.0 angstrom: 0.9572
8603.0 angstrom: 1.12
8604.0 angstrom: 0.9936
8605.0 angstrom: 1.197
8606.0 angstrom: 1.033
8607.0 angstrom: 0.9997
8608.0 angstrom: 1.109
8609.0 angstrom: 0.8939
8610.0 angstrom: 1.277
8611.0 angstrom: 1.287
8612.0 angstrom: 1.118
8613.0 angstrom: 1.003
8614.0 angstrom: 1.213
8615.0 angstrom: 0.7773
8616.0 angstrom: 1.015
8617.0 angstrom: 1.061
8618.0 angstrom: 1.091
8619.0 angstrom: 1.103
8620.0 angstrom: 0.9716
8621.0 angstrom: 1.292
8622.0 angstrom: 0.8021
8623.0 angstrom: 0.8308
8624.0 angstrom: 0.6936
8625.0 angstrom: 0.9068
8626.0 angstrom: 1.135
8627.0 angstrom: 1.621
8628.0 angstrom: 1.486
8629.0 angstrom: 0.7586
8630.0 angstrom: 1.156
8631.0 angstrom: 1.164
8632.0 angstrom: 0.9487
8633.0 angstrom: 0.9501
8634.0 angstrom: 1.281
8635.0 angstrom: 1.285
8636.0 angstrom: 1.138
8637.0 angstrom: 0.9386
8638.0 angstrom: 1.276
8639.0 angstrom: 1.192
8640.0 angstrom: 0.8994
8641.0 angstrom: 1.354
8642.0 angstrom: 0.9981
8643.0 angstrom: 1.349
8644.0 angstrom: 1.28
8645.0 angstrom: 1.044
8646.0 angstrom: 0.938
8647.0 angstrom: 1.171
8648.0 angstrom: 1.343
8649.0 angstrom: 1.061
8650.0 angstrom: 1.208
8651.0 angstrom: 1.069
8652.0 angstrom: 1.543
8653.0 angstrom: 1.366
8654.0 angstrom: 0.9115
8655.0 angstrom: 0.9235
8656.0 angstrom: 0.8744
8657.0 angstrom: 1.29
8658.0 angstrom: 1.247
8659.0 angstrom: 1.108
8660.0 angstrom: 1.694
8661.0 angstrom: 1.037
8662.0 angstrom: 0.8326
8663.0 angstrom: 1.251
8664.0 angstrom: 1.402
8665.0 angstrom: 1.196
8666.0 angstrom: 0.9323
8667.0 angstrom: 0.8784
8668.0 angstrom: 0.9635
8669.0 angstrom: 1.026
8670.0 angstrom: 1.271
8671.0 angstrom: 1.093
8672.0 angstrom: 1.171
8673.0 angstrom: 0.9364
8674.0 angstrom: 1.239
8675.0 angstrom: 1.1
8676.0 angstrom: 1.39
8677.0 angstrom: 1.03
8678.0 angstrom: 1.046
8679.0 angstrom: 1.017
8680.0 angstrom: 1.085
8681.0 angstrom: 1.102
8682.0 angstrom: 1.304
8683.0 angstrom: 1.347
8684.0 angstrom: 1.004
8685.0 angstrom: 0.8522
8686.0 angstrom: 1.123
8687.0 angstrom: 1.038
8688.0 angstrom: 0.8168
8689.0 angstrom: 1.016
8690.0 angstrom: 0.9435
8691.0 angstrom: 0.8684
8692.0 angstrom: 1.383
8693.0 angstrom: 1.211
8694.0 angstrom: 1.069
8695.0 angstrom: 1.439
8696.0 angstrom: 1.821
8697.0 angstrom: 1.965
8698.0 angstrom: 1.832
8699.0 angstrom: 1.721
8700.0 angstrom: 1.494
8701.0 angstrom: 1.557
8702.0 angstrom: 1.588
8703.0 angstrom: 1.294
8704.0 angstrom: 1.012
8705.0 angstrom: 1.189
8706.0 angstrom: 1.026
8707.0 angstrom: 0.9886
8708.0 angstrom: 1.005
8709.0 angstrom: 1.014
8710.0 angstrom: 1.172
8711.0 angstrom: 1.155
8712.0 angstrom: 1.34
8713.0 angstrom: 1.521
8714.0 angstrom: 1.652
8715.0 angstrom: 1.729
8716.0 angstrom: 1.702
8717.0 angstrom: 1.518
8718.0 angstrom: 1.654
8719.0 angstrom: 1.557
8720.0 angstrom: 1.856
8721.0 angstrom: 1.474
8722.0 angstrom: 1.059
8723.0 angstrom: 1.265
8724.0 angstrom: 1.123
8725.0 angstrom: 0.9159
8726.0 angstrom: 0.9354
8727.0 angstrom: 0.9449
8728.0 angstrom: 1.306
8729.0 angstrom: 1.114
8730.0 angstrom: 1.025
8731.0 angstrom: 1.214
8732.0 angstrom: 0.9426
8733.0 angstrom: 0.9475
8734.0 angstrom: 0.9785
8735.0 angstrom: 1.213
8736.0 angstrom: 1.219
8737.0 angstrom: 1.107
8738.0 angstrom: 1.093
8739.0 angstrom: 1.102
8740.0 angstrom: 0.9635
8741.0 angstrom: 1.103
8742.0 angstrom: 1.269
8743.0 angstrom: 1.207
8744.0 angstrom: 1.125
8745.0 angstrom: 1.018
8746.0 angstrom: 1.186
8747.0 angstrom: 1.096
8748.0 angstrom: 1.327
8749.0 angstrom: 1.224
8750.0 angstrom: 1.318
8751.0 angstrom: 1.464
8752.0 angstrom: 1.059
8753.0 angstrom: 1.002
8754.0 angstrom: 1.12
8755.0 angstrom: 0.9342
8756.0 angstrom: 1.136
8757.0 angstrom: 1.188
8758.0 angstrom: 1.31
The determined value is 3.4 angstrom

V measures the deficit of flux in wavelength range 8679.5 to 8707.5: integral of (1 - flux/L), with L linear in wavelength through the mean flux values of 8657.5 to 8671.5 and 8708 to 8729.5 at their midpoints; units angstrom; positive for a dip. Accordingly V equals -0.3 angstrom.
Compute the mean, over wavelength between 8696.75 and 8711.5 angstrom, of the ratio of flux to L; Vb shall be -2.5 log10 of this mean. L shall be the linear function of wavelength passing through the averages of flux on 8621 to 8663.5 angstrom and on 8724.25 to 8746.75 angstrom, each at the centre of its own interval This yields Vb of -0.20 mag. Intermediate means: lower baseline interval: 1.13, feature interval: 1.32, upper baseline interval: 1.09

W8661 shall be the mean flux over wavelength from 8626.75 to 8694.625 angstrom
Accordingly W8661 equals 1.13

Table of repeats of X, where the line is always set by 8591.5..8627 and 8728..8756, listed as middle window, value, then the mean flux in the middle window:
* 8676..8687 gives -0.1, 1.1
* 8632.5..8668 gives -2.3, 1.15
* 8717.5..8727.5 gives -1.4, 1.28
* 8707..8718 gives -2.6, 1.38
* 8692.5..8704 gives -4.4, 1.52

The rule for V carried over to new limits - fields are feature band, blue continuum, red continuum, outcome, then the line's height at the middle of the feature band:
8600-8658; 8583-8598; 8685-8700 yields 3.0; 1.16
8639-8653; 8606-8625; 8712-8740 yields -1.1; 1.09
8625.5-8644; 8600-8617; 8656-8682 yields -1.1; 1.1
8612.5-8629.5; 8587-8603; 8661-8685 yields 0.5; 1.07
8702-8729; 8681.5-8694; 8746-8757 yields -4.1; 1.12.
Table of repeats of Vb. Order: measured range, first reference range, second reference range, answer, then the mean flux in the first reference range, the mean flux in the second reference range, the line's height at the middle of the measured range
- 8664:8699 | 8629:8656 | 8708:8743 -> 0.01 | 1.13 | 1.24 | 1.18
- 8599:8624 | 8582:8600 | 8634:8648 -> 0.05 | 1.06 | 1.16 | 1.1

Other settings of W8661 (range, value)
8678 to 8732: 1.27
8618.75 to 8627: 1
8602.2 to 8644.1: 1.09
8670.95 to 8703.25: 1.24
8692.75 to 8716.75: 1.4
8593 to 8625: 1.04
